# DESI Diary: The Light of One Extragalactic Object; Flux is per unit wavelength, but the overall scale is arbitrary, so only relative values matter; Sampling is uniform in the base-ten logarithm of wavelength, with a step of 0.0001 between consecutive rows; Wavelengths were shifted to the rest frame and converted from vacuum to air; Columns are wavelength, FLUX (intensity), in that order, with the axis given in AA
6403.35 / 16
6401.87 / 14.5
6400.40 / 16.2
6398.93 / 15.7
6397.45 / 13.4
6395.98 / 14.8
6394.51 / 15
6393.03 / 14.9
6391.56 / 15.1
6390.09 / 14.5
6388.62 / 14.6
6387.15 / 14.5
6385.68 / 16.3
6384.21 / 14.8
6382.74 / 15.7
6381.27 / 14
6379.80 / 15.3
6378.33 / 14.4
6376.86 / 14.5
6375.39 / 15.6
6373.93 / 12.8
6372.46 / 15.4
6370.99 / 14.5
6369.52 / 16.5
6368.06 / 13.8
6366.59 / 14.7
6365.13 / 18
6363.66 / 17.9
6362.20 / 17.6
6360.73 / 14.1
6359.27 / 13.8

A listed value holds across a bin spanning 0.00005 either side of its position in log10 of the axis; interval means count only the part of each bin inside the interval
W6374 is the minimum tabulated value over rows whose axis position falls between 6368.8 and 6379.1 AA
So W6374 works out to 12.8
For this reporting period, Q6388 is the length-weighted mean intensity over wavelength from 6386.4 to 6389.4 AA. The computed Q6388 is 14.6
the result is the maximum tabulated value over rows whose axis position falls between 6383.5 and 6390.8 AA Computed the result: 16.3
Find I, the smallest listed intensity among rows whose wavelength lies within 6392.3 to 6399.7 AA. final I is 13.4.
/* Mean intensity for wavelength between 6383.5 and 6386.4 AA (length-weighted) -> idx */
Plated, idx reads 15.6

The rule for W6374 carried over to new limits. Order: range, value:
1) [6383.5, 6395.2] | 14.5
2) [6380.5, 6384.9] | 14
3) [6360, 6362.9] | 14.1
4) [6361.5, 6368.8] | 13.8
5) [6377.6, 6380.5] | 14.4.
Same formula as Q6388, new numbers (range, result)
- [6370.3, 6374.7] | 14.3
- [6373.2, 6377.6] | 14.3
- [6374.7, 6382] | 14.7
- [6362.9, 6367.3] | 16.9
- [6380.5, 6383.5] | 14.8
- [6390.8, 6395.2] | 15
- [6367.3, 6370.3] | 15.1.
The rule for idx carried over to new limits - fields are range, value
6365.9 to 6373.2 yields 15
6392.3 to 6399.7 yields 14.8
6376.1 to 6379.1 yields 14.4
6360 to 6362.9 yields 15.8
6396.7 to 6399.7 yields 14.6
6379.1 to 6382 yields 14.6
